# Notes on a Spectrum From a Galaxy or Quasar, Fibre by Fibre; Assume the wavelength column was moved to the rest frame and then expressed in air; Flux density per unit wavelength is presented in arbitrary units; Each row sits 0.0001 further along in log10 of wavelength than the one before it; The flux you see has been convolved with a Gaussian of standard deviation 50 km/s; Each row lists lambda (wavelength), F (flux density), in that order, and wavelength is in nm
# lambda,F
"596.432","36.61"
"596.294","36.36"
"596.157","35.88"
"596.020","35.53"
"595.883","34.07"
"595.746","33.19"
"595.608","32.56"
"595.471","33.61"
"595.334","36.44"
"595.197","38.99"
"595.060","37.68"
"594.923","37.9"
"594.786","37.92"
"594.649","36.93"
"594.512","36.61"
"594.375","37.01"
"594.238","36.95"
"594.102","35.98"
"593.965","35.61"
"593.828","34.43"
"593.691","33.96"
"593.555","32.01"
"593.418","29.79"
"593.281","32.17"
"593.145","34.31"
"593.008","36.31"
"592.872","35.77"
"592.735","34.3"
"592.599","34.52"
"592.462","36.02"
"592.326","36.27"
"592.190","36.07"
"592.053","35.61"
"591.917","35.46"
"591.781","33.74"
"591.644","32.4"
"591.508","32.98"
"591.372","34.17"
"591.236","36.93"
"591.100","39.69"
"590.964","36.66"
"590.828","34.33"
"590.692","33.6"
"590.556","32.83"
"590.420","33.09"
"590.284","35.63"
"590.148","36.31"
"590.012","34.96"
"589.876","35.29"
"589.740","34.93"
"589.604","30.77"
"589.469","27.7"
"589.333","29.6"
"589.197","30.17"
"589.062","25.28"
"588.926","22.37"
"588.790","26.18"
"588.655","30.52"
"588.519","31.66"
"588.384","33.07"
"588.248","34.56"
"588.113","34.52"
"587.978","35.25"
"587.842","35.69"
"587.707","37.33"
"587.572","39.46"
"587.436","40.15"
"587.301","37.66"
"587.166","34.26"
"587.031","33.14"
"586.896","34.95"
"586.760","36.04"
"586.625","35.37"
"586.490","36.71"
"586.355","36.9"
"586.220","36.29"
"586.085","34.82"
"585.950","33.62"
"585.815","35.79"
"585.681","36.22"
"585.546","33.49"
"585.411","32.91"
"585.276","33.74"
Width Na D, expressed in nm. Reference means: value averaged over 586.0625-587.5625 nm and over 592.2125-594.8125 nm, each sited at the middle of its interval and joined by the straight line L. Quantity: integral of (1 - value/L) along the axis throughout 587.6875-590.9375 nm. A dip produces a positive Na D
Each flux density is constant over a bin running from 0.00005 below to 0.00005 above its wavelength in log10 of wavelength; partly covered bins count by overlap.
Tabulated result 0.31 nm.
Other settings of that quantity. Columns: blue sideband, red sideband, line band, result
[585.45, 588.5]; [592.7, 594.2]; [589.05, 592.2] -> 0.09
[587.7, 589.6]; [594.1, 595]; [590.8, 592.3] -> -0.06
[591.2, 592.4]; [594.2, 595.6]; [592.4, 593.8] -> 0.07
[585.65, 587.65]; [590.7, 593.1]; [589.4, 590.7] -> 0.08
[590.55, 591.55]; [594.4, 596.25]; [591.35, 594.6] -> 0.09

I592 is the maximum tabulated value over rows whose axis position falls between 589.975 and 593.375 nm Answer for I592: 39.69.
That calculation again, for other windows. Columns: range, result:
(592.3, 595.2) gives 38.99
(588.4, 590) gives 35.29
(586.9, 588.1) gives 40.15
